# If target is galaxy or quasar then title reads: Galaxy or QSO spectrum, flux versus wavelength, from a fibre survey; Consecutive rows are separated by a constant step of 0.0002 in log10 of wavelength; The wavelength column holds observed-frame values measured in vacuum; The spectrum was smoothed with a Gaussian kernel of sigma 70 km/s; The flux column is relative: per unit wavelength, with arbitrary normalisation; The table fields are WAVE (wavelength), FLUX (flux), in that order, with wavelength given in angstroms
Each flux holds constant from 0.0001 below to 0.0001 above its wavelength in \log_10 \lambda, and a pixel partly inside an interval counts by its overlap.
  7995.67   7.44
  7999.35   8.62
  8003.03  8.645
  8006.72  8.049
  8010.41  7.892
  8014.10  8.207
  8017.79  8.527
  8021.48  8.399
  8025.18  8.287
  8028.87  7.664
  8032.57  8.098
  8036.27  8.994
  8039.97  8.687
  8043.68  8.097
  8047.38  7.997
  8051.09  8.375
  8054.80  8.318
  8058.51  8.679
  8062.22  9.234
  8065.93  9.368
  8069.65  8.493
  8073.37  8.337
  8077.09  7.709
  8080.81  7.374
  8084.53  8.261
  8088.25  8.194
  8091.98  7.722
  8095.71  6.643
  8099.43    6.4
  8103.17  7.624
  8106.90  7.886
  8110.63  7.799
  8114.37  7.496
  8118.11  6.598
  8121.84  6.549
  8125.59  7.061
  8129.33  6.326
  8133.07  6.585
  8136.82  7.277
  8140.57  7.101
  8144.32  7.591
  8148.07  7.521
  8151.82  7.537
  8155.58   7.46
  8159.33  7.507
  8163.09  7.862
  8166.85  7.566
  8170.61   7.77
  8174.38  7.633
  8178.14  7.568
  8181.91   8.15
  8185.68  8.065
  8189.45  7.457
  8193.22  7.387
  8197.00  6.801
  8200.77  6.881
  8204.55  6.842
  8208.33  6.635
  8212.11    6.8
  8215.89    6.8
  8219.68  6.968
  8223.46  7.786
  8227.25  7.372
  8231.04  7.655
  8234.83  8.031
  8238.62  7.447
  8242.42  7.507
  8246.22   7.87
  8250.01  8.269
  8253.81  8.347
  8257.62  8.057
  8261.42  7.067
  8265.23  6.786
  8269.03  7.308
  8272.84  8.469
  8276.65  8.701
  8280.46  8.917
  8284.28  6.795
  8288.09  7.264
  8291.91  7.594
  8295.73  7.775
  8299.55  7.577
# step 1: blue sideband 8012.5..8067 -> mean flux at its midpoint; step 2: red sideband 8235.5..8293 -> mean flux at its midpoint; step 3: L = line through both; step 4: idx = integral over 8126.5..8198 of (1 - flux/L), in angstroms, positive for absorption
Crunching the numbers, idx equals 5.7 angstroms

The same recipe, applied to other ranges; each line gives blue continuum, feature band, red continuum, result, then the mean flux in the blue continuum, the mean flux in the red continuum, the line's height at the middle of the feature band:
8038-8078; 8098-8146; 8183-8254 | 5.7 angstroms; 8.5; 7.4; 8.06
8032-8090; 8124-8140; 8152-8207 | 2.1 angstroms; 8.39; 7.49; 7.85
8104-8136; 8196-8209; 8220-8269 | 1.1 angstroms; 7.06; 7.65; 7.45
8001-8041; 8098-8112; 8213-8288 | 1.1 angstroms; 8.31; 7.67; 8.08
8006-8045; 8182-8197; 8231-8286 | 0.7 angstroms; 8.27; 7.82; 7.96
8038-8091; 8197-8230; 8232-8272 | 3.4 angstroms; 8.36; 7.69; 7.83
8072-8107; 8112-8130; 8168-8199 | 1.7 angstroms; 7.59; 7.6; 7.59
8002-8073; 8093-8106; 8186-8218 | 1.4 angstroms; 8.42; 7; 7.88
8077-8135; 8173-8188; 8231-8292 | -0.7 angstroms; 7.25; 7.78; 7.5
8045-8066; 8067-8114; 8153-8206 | 3.2 angstroms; 8.59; 7.5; 8.28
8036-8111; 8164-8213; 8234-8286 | 3.4 angstroms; 8.09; 7.83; 7.93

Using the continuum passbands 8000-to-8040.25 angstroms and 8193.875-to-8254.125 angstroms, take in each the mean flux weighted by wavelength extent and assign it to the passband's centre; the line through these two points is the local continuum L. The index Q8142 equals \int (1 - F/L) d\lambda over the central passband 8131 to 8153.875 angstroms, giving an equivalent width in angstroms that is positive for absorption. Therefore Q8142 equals 1.4 angstroms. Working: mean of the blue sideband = 8.31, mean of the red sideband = 7.35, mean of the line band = 7.26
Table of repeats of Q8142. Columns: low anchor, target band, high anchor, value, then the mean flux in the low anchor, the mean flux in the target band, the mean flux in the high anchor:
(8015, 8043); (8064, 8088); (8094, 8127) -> -1.9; 8.36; 8.26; 7.12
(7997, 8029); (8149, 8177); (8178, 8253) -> 0.1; 8.28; 7.62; 7.42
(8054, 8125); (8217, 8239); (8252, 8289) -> 0.7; 7.8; 7.52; 7.78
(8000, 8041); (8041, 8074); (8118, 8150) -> -2.9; 8.32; 8.55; 6.98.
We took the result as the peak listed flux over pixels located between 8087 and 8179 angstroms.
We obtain 8.194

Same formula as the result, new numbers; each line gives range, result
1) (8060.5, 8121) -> 9.368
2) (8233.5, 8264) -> 8.347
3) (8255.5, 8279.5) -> 8.701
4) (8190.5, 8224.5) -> 7.786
